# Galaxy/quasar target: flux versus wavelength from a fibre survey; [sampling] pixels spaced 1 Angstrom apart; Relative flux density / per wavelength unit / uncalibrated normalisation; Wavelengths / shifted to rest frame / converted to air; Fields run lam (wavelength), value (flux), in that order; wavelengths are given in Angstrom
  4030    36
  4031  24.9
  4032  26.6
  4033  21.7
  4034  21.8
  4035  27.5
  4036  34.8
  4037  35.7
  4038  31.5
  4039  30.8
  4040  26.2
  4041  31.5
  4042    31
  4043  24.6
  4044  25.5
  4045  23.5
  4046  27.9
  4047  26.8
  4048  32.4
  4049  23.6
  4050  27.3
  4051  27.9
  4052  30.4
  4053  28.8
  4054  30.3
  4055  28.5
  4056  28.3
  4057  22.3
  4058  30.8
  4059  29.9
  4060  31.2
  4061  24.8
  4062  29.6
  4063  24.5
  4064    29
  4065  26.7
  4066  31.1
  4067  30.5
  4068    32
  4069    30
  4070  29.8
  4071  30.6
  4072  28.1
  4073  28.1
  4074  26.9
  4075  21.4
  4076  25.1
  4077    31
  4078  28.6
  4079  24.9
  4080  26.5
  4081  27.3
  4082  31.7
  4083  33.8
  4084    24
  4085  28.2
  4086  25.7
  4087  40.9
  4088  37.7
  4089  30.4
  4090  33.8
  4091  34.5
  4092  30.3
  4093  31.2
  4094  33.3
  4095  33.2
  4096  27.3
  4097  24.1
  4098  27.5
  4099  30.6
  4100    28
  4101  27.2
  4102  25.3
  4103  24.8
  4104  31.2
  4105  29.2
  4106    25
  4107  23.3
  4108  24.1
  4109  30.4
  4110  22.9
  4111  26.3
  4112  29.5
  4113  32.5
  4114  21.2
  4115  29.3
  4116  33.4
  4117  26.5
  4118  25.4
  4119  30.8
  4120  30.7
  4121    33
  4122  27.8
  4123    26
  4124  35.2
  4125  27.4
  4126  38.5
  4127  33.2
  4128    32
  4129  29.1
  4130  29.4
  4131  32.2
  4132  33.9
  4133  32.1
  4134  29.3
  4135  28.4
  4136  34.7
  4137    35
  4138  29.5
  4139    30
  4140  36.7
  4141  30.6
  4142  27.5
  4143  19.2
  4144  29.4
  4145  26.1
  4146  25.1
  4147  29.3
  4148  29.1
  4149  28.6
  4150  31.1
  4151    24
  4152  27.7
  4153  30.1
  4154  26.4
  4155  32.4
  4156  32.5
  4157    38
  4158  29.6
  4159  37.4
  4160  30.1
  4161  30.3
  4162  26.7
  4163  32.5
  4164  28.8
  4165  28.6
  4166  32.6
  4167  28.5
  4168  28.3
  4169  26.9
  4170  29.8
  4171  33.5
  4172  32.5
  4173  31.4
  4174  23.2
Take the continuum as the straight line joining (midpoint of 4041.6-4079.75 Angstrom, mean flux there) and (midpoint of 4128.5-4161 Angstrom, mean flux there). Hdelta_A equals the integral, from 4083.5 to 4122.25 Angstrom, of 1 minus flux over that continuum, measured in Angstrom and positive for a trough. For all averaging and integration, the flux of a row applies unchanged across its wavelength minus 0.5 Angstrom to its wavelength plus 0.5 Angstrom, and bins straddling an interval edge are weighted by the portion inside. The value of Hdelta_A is 0.1 Angstrom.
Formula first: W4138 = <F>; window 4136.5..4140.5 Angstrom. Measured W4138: 32.8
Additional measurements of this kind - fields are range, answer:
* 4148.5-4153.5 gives 28.3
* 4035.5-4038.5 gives 34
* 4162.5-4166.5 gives 30.6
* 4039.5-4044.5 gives 27.8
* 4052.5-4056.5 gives 29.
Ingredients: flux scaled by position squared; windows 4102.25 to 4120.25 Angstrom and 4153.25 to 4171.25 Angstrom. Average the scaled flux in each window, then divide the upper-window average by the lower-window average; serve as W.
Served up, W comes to 1.14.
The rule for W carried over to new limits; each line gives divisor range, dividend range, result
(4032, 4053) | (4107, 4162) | 1.11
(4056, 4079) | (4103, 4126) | 1.03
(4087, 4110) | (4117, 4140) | 1.08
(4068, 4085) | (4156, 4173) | 1.15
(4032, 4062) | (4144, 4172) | 1.12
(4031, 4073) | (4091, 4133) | 1.06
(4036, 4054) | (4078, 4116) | 1.03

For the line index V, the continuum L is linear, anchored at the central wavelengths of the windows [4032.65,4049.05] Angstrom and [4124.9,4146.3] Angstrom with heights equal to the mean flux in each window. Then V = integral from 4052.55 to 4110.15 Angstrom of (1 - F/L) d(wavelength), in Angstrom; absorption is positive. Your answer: 0.9 Angstrom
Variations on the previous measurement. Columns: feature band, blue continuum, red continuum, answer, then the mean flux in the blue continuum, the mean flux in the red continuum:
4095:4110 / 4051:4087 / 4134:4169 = 1.0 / 28.5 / 29.8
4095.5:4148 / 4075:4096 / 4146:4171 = 2.0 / 30.3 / 29.9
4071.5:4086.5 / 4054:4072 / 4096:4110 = 0.3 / 28.8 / 26.8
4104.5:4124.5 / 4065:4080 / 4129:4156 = 0.7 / 28.3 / 29.6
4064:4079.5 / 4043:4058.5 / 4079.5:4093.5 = 0.7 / 27.5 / 31.1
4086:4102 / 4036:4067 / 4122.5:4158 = -0.9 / 28.5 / 30.3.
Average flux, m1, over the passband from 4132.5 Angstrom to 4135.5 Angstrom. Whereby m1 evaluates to 29.9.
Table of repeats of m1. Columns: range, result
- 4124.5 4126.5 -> 33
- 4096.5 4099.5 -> 27.4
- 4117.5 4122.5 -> 29.5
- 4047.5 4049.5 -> 28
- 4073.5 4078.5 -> 26.6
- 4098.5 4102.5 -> 27.8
